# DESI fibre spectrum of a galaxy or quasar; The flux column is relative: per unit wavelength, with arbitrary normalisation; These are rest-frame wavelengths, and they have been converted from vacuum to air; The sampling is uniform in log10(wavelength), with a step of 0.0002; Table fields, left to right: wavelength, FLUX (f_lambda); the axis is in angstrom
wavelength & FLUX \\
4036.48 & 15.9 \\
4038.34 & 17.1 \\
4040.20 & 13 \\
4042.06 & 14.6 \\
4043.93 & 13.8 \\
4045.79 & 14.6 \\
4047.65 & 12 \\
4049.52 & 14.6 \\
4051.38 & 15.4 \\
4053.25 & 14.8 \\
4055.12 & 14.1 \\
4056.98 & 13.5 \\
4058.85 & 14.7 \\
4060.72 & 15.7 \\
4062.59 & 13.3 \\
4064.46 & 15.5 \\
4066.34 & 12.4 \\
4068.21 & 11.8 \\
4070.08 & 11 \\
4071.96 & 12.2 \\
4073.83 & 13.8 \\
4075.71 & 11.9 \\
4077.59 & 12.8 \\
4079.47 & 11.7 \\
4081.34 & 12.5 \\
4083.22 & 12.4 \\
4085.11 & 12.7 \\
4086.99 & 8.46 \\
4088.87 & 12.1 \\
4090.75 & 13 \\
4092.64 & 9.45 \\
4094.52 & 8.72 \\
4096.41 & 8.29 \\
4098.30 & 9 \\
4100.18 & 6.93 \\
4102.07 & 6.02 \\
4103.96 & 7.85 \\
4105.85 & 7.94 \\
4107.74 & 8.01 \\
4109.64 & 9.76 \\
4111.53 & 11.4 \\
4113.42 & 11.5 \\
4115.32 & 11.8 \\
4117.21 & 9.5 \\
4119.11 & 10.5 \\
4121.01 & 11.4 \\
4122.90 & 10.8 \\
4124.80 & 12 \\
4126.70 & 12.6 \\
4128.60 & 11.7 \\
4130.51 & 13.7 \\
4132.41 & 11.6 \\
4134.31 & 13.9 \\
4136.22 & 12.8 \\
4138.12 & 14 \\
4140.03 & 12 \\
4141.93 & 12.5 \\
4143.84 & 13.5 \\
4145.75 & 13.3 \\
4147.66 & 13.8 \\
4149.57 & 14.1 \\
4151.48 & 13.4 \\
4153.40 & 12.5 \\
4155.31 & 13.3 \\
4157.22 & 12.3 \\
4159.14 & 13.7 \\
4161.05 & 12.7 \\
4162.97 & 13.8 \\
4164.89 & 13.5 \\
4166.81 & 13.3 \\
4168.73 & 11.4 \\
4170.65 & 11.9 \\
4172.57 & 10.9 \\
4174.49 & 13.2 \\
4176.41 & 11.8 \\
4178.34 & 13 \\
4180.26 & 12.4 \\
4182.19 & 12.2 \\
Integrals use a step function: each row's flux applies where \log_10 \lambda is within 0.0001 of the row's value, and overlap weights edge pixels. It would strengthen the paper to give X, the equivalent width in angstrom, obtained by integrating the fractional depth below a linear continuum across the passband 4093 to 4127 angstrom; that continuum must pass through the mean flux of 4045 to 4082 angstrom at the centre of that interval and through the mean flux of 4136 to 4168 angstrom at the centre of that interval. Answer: 9.4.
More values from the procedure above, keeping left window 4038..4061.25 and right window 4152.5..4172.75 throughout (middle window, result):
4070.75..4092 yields 2.8 angstrom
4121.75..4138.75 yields 0.9 angstrom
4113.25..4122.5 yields 1.7 angstrom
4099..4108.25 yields 4.2 angstrom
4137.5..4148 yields -0.1 angstrom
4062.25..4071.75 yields 0.9 angstrom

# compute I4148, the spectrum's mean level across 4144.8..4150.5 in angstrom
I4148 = 13.7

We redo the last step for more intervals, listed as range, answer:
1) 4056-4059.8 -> 14.1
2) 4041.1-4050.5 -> 13.9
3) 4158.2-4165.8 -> 13.4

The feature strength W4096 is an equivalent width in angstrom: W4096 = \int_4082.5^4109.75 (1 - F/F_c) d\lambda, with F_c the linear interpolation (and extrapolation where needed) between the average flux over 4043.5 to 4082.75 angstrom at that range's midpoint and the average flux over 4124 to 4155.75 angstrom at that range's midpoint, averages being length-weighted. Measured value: 8.0 angstrom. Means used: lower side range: 13.4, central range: 9.33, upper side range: 13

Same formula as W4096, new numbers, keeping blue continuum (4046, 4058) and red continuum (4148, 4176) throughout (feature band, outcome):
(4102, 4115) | 4.1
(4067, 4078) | 1.3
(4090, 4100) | 3.1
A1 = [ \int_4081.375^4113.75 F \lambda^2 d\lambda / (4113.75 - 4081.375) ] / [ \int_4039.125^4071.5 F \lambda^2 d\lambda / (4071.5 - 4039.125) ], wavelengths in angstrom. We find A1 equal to 0.7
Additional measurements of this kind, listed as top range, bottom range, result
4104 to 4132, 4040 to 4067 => 0.79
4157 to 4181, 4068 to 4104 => 1.23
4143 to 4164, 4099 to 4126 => 1.40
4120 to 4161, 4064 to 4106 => 1.22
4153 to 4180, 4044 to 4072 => 0.97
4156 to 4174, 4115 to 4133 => 1.12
